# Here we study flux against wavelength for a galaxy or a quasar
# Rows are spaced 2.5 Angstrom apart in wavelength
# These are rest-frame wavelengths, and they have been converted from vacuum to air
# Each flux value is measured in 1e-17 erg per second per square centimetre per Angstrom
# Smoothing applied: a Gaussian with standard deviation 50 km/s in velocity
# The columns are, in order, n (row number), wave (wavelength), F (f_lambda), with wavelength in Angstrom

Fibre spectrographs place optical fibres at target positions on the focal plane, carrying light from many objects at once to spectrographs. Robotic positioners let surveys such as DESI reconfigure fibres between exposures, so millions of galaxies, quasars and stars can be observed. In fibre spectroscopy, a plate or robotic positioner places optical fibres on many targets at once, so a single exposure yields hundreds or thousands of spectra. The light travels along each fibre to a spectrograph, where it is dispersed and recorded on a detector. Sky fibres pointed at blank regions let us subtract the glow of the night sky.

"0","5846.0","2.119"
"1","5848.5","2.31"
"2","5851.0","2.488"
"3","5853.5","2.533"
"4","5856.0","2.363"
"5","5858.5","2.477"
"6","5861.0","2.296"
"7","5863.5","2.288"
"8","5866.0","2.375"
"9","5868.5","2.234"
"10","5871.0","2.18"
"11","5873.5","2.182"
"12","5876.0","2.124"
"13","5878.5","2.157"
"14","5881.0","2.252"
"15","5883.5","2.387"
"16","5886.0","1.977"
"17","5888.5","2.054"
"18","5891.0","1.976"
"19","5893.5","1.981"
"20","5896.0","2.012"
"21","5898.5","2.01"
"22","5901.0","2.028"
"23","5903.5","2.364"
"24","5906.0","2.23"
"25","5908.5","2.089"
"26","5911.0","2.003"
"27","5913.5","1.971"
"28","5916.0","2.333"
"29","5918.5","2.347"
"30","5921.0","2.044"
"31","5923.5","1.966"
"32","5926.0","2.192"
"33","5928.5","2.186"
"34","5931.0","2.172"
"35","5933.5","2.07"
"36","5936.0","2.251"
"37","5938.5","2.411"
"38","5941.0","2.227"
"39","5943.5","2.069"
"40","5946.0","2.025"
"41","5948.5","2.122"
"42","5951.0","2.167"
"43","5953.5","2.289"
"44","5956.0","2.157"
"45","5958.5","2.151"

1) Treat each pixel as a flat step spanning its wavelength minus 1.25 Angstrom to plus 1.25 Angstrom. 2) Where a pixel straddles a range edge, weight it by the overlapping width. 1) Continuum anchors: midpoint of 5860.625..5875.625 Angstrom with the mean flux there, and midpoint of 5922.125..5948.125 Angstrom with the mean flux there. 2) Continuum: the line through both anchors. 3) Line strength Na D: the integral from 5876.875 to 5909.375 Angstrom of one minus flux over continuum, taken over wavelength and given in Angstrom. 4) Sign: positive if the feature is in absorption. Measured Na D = 1.4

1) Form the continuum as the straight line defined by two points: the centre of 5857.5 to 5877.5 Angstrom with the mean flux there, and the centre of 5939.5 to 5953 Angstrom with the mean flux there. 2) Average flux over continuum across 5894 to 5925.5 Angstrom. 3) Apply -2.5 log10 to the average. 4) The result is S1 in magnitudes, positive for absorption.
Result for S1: 0.04 mag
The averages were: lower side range 2.27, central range 2.11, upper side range 2.14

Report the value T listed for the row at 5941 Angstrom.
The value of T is 2.227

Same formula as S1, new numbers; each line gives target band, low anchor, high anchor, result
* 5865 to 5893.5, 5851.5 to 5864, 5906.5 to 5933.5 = 0.07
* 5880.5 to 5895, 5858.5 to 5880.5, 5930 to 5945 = 0.07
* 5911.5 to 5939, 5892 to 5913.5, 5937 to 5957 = -0.02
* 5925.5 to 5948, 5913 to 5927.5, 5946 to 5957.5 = -0.01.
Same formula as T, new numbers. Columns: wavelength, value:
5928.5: 2.186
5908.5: 2.089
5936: 2.251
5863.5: 2.288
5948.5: 2.122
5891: 1.976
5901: 2.028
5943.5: 2.069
